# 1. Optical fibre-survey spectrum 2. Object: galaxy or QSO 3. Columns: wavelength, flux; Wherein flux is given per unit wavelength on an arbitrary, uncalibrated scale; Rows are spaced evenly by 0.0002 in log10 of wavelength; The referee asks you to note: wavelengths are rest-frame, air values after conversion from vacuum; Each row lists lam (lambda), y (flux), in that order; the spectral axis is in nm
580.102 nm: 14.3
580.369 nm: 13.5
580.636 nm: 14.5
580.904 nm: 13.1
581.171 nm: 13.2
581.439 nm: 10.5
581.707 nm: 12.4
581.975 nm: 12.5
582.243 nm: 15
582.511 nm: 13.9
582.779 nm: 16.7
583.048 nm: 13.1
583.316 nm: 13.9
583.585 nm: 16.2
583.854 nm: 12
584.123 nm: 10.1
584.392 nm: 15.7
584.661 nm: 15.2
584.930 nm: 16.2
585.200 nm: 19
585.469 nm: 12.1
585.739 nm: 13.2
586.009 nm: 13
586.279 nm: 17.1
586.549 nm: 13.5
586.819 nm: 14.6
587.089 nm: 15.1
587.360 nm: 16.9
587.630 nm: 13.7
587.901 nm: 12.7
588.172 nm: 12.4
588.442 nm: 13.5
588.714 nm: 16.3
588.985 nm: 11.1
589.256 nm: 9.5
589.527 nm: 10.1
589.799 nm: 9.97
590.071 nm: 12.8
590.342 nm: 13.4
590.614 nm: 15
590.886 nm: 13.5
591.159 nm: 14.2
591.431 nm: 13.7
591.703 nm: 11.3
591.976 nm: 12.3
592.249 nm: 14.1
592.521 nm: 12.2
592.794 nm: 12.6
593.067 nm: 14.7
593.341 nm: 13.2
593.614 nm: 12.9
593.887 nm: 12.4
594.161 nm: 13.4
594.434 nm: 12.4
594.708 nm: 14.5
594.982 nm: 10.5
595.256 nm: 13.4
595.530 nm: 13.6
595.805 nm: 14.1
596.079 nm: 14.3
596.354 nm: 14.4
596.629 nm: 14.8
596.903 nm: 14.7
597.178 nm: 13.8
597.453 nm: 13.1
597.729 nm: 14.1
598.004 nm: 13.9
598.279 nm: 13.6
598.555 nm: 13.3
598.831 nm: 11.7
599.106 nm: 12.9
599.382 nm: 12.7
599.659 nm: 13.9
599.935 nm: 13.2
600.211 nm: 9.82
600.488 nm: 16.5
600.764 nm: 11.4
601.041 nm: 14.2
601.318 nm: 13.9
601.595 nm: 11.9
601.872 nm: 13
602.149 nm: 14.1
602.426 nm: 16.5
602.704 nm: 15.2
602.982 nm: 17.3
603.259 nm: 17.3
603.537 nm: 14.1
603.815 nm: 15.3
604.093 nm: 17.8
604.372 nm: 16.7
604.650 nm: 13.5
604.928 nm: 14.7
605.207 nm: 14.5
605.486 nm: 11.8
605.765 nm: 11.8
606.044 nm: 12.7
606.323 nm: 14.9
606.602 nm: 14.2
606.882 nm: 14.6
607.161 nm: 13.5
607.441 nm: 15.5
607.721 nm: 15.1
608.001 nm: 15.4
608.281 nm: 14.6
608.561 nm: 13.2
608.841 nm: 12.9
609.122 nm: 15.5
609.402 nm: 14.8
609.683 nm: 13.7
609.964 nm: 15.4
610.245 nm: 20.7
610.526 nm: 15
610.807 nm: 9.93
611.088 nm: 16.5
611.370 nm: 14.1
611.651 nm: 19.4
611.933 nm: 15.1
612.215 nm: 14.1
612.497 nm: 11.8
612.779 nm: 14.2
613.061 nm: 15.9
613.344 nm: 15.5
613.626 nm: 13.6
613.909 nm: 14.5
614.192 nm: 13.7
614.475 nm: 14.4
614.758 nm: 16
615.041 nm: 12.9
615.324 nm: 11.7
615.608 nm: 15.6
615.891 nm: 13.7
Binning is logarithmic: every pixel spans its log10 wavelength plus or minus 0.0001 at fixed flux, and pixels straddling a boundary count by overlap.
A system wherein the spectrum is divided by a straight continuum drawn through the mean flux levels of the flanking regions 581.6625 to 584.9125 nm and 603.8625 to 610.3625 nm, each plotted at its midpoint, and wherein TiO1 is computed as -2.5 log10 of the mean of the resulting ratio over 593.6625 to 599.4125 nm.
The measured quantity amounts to 0.075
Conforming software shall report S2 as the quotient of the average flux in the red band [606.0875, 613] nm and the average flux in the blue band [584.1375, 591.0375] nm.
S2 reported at 1.1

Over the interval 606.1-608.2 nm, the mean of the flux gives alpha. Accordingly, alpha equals 14.7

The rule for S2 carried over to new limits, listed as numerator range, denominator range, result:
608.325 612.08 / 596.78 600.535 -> 1.14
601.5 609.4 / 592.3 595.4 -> 1.12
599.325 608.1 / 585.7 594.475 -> 1.08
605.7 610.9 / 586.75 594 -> 1.10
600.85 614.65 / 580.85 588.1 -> 1.04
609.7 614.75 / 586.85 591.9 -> 1.14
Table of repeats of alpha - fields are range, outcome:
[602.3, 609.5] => 14.7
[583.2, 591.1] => 13.7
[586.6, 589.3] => 13.7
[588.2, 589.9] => 11.8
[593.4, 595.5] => 12.8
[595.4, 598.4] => 14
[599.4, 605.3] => 14.5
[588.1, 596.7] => 13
